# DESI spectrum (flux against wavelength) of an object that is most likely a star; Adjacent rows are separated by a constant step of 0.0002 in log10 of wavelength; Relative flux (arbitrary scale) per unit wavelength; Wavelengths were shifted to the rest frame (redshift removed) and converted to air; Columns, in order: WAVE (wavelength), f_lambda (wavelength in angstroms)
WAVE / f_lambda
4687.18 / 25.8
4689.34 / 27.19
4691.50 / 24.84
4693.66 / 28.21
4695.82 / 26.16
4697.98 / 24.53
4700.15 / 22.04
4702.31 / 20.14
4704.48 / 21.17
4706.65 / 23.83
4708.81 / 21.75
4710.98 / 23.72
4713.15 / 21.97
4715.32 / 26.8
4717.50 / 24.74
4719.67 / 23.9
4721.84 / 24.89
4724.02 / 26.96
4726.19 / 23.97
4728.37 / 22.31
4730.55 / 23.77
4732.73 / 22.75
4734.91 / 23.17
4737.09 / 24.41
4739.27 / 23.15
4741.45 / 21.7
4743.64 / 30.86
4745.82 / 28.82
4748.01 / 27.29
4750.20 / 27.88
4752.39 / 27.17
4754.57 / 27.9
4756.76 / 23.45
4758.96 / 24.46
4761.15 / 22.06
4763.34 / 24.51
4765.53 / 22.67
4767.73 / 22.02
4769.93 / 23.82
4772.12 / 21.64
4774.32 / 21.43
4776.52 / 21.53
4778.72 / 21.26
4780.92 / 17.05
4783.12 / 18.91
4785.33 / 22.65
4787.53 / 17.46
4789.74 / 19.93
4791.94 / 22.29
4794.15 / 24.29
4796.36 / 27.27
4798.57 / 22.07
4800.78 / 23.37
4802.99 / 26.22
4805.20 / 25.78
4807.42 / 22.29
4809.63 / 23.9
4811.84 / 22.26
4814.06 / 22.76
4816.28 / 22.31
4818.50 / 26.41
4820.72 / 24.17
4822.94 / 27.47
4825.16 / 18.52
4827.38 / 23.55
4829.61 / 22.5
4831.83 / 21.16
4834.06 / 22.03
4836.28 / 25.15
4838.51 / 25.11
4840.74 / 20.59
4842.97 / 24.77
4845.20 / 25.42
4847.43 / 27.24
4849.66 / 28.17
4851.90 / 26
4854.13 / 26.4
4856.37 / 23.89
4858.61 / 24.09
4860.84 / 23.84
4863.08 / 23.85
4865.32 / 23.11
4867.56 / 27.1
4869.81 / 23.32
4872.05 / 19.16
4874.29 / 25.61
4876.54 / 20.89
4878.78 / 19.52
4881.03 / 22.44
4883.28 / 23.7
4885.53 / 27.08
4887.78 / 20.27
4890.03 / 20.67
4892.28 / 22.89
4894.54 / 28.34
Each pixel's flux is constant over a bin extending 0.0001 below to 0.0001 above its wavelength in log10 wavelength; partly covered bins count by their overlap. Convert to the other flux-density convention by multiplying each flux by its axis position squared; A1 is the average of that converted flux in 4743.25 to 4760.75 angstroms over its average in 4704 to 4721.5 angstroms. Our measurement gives 1.2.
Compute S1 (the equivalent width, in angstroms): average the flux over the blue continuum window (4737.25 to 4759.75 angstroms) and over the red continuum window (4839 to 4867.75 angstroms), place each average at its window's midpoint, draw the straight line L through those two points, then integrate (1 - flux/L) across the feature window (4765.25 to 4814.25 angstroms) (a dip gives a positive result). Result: 6.48 angstroms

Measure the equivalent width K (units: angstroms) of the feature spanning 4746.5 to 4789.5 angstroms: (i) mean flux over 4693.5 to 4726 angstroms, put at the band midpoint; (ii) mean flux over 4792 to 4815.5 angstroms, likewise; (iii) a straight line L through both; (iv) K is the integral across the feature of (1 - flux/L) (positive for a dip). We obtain 1.9 angstroms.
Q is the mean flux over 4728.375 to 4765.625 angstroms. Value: 25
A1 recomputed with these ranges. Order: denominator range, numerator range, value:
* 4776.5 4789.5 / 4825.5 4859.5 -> 1.27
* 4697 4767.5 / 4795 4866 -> 1.03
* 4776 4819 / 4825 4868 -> 1.10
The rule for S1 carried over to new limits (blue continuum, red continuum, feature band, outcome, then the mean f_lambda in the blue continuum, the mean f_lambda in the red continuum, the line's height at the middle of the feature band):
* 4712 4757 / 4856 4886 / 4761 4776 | 1.3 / 25.2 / 23.3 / 24.7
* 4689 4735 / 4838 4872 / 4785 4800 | 1.3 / 24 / 24.7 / 24.4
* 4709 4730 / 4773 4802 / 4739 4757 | -2.9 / 24.2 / 21.5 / 23.1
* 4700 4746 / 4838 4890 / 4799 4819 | 0.1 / 23.9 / 23.9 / 23.9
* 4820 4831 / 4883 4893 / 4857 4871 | -0.7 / 23.2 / 22.9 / 23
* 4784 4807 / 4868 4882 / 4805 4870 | -4.5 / 23.1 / 22.1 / 22.5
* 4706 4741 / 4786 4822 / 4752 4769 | -0.4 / 23.8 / 23.3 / 23.6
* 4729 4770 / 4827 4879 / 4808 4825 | 0.3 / 24.8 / 23.9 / 24.2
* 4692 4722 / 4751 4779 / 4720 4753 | -2.2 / 23.8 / 23.5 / 23.7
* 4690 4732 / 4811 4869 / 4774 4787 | 2.1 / 24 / 24.2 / 24.1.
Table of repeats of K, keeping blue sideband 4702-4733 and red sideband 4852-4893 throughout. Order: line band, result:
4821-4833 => 0.33 angstroms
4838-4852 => -1.17 angstroms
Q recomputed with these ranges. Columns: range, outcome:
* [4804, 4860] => 24.1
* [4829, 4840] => 23.1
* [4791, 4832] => 23.7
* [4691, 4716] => 23.7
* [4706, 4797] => 23.6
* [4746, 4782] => 23.6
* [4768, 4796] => 21.2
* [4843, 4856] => 26.3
